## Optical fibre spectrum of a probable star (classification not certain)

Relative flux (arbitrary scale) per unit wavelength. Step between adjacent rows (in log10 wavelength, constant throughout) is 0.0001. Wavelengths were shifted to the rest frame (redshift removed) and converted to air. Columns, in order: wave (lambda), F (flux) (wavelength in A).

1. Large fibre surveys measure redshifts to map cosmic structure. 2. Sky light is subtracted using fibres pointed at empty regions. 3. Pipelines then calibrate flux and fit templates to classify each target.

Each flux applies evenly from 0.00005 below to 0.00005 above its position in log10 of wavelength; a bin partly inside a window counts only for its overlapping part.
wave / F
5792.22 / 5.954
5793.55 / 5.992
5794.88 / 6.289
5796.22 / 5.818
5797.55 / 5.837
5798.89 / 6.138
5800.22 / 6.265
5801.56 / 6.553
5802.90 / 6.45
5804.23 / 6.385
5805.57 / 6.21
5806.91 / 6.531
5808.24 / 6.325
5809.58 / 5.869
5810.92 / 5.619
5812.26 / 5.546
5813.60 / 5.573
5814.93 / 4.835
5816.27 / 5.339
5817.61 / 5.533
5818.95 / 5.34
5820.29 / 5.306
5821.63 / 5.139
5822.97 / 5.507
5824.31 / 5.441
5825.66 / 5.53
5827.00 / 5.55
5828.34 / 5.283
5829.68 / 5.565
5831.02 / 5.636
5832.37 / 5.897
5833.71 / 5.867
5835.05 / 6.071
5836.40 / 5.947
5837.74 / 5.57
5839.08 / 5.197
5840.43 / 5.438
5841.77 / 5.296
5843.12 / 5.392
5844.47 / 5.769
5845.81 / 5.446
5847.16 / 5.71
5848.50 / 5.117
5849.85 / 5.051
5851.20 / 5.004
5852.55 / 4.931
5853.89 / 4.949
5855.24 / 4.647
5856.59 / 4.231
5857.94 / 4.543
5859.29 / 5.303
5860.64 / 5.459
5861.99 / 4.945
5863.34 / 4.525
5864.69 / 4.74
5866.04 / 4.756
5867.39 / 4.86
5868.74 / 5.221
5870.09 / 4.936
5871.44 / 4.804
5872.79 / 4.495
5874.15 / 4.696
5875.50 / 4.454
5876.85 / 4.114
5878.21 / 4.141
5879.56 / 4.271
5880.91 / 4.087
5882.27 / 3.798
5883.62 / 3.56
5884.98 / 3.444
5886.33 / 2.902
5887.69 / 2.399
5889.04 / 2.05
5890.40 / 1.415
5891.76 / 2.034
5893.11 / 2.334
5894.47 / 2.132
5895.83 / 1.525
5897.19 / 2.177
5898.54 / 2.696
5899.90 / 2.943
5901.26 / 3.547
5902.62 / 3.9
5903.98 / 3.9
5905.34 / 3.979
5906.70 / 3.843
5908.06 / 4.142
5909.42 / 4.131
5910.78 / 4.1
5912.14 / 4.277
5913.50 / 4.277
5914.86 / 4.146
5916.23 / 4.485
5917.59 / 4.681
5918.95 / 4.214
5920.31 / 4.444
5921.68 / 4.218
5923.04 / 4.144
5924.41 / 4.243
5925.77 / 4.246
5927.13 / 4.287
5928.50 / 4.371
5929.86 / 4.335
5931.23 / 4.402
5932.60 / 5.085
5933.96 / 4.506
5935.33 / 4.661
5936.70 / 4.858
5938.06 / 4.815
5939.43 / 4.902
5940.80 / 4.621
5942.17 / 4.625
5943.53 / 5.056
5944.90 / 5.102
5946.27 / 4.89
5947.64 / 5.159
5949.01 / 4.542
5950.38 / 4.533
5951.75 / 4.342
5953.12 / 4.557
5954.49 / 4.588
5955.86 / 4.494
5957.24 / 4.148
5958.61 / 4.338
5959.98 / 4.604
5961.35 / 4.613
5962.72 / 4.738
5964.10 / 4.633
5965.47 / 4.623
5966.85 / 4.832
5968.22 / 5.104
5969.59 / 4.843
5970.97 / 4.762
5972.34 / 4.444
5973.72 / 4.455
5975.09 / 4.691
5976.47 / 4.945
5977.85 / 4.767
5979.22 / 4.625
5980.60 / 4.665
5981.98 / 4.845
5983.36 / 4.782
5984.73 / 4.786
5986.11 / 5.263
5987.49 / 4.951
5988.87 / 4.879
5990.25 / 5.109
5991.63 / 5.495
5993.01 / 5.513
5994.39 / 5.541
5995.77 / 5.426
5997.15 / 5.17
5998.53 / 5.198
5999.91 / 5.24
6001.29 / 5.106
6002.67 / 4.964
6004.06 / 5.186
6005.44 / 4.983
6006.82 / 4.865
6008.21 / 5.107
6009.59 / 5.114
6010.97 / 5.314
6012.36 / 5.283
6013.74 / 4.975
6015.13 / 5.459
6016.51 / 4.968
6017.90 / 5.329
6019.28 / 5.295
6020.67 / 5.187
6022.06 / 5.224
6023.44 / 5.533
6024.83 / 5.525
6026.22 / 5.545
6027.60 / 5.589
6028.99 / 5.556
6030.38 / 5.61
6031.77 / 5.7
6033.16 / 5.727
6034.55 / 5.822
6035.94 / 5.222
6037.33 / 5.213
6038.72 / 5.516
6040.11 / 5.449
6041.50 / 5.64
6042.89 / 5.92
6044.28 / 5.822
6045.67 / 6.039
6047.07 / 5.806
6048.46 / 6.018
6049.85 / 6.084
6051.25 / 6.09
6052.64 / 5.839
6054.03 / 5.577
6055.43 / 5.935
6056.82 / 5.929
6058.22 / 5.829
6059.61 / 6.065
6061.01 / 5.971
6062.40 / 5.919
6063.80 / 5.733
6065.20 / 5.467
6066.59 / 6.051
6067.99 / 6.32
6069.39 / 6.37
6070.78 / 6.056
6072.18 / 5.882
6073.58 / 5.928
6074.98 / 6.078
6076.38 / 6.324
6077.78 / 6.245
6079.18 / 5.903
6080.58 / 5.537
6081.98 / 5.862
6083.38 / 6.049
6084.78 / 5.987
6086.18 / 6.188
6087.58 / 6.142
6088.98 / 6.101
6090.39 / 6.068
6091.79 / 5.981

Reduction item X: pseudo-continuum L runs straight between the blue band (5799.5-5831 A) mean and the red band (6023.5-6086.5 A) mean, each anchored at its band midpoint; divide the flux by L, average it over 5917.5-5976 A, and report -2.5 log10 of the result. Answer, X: 0.25 mag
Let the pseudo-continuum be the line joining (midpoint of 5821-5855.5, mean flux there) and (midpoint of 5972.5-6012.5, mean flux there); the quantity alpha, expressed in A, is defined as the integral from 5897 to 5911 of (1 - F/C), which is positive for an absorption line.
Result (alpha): 4.4 A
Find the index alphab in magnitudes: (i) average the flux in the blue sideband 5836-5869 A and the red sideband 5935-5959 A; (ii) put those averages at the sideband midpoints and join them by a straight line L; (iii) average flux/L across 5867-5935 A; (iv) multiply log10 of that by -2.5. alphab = 0.27 mag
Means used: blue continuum 5.11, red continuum 4.68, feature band 3.83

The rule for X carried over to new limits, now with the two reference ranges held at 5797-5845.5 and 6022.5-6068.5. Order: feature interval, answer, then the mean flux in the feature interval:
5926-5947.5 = 0.215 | 4.7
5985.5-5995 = 0.099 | 5.25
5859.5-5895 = 0.418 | 3.89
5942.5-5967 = 0.228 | 4.65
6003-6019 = 0.121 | 5.14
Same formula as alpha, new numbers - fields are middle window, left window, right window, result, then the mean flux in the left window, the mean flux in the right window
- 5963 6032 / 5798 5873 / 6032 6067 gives 7.3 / 5.43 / 5.78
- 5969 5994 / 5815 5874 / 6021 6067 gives 3.1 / 5.23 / 5.72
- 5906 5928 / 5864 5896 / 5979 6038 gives -0.7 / 3.66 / 5.23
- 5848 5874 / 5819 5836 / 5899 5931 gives 0.7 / 5.56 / 4.12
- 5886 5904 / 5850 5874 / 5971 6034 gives 8.8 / 4.84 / 5.15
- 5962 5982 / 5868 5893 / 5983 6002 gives 0.7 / 3.68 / 5.18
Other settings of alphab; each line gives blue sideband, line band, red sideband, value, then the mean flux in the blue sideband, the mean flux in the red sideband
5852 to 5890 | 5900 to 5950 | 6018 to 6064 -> 0.083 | 4.31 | 5.69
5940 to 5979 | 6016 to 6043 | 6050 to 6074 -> 0.014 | 4.68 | 5.94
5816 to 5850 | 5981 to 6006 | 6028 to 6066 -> 0.113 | 5.51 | 5.76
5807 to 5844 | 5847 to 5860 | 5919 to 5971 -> 0.088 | 5.56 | 4.61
